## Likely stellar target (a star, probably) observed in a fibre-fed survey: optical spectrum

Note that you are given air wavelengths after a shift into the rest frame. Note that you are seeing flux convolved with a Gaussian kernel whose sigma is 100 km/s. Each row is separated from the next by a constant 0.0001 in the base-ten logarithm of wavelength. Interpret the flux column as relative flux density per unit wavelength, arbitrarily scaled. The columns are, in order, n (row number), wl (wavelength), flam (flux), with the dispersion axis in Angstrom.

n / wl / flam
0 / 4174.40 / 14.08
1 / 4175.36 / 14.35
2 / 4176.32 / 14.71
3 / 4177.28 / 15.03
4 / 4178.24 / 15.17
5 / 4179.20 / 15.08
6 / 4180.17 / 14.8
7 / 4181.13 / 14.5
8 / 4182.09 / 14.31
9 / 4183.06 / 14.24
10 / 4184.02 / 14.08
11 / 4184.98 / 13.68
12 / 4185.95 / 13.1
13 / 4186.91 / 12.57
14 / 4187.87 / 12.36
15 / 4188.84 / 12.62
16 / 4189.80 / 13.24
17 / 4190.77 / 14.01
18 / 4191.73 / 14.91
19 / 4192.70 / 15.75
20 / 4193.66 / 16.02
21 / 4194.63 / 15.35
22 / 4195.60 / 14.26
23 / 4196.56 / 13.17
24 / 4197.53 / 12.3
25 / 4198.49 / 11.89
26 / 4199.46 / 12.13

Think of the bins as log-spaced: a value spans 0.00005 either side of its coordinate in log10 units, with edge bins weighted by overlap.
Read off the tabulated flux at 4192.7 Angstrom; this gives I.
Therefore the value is 15.75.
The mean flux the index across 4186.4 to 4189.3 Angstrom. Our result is 12.5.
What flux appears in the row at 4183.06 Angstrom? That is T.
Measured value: 14.24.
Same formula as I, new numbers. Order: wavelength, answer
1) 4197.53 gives 12.3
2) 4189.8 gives 13.24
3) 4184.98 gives 13.68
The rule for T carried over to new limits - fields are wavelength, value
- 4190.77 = 14.01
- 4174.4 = 14.08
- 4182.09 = 14.31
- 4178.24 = 15.17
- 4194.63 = 15.35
